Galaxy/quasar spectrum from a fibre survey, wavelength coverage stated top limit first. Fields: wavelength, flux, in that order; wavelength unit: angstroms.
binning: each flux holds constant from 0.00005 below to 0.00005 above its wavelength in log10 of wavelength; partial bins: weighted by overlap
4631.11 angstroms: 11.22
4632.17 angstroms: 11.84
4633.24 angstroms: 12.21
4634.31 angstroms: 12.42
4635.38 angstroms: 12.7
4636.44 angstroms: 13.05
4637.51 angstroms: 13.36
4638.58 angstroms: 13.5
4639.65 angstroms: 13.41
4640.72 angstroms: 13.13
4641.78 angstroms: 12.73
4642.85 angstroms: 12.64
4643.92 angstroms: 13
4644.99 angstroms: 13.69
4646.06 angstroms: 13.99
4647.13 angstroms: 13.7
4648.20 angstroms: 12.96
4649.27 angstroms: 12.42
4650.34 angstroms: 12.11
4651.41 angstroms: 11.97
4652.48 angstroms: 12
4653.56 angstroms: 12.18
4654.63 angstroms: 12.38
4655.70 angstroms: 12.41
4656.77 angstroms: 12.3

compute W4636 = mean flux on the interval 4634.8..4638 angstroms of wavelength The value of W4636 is 13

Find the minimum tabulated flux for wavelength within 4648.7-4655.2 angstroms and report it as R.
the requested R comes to 11.97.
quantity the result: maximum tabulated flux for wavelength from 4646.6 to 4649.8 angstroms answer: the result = 13.7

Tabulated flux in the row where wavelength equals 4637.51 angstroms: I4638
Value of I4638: 13.36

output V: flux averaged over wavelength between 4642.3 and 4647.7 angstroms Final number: 13.4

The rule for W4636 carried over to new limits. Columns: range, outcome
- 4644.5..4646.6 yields 13.8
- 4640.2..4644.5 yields 12.9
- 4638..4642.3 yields 13.2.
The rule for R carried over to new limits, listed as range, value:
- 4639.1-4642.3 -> 12.73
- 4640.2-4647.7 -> 12.64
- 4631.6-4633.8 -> 11.84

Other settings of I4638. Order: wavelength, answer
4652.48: 12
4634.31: 12.42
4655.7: 12.41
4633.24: 12.21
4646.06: 13.99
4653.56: 12.18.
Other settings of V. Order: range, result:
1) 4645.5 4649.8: 13.3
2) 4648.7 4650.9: 12.3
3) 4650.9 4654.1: 12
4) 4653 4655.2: 12.3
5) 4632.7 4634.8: 12.3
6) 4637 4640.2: 13.4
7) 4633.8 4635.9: 12.5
